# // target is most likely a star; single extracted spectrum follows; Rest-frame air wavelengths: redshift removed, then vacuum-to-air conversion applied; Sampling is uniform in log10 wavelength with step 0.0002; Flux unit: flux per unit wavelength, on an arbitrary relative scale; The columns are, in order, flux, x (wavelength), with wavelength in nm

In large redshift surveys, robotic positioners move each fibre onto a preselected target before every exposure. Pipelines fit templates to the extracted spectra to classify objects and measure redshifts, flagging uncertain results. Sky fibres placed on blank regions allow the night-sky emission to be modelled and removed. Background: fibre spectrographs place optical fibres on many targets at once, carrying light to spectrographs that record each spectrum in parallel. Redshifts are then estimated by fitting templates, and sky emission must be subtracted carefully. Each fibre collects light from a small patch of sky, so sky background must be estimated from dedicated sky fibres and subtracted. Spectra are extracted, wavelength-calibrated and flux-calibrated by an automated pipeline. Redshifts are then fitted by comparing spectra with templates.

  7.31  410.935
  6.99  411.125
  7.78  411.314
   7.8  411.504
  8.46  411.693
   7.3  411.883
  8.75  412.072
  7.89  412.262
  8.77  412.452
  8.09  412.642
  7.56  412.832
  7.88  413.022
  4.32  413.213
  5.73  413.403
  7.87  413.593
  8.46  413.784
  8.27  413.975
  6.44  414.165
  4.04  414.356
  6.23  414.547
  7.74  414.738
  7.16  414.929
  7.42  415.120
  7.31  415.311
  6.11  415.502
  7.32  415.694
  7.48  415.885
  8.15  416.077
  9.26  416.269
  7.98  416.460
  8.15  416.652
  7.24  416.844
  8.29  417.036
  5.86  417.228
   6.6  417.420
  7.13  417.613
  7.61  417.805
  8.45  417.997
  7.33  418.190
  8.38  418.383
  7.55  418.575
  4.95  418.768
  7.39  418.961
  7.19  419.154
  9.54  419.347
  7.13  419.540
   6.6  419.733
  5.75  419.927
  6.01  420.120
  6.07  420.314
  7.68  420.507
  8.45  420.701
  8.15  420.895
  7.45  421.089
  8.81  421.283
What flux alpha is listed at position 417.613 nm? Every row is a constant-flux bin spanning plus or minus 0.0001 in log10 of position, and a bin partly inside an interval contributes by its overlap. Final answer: 7.13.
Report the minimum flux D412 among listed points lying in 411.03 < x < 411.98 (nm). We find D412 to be 6.99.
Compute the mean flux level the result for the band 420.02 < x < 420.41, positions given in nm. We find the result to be 6.04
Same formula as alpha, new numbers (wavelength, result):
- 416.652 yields 8.15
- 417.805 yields 7.61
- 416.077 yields 8.15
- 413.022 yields 7.88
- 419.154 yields 7.19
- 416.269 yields 9.26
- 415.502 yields 6.11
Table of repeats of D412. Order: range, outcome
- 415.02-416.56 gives 6.11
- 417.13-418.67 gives 5.86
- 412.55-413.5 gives 4.32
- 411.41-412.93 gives 7.3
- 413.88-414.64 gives 4.04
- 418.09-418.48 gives 7.33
